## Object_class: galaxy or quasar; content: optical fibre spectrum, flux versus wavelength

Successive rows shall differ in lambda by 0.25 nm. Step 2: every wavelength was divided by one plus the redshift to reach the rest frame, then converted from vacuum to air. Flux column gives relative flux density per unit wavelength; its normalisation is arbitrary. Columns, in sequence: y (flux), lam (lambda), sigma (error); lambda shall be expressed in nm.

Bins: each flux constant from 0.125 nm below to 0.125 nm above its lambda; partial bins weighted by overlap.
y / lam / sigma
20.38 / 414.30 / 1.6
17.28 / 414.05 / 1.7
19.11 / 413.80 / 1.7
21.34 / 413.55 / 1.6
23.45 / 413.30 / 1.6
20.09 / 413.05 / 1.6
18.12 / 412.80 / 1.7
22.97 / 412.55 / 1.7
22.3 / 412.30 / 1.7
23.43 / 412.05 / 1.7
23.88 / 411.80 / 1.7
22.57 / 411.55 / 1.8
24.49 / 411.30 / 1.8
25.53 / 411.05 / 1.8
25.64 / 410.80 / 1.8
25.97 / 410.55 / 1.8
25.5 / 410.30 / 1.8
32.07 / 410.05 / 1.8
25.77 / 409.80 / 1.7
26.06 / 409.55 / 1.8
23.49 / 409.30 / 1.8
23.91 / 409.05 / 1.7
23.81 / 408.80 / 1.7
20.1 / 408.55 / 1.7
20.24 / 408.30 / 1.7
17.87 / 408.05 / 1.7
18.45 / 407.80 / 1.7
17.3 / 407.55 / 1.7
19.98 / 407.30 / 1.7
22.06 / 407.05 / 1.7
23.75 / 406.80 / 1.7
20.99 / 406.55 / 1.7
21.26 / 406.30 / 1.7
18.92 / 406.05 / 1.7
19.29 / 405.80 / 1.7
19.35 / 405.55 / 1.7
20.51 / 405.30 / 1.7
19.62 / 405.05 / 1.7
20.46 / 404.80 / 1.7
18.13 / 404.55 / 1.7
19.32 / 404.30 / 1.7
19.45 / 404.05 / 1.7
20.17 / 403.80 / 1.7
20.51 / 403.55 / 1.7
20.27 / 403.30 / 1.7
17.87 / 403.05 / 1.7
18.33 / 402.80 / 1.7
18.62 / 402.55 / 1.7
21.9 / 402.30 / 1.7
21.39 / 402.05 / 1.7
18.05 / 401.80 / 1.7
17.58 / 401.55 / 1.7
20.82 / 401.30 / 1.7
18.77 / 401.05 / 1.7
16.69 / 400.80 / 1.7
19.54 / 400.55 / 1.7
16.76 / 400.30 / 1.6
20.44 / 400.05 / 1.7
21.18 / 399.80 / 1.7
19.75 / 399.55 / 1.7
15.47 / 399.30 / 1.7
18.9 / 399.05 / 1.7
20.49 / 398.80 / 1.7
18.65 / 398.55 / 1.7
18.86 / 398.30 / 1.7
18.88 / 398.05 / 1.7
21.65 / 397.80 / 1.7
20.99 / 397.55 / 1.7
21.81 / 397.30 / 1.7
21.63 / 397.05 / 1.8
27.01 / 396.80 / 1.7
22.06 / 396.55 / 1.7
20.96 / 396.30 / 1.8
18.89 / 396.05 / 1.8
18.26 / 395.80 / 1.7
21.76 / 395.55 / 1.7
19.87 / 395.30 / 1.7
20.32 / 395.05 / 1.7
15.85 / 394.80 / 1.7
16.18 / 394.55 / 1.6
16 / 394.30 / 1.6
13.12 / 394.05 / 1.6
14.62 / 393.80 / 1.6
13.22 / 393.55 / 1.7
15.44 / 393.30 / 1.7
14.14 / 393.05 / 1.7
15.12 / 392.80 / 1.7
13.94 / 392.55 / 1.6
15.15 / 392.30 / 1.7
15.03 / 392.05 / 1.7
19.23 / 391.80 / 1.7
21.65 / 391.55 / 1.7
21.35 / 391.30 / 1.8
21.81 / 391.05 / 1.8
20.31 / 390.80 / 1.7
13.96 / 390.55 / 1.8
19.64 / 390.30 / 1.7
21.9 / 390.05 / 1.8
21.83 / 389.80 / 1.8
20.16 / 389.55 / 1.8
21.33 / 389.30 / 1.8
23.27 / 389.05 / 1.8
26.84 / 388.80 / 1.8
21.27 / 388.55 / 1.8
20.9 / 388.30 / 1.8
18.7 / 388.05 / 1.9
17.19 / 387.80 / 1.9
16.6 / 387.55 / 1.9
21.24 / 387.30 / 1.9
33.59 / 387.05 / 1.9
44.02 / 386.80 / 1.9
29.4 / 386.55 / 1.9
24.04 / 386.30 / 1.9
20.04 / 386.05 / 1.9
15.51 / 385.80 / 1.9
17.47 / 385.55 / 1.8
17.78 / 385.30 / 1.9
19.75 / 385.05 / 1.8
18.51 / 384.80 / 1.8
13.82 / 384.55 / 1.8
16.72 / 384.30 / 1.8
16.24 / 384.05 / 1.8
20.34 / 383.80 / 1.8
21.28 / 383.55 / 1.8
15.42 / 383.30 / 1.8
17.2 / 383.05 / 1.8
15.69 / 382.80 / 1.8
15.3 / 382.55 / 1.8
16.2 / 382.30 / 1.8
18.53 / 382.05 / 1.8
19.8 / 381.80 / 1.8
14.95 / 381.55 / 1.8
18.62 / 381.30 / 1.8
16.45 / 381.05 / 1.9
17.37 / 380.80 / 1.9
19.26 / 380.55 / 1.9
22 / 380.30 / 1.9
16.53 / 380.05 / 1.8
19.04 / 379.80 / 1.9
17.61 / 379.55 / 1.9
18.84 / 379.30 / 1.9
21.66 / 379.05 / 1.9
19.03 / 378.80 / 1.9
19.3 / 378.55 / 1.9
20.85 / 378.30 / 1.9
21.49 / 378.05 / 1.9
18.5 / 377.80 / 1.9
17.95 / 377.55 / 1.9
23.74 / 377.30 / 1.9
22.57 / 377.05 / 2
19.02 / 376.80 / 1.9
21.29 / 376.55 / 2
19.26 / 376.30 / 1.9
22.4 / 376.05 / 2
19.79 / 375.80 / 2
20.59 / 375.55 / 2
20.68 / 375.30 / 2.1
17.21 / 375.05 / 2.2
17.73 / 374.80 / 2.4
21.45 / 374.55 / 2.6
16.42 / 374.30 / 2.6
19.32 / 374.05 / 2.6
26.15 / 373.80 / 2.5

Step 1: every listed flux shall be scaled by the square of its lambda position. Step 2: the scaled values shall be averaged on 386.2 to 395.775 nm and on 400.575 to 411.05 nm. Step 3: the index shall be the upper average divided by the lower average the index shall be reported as 1.14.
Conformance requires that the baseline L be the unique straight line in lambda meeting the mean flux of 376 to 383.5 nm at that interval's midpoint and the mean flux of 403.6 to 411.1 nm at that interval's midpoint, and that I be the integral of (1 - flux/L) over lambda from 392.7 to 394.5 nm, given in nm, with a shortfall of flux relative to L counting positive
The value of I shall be 0.508 nm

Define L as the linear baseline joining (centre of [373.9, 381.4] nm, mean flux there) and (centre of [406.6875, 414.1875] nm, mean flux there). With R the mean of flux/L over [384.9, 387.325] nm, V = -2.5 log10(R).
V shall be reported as -0.20 mag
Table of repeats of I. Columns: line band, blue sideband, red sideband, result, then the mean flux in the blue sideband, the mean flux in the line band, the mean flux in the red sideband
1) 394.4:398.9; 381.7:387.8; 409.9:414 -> 0.29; 20.1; 20.2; 23.4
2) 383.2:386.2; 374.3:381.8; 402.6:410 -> 0.29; 19.4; 17.8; 20.7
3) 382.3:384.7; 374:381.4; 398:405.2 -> 0.32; 19.5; 16.9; 19.2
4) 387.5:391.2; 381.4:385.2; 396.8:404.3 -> -0.48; 17.3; 20.5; 19.6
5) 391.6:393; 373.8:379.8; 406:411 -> 0.35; 20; 15.9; 22.8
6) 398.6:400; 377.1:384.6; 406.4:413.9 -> 0.13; 18.4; 19.2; 22.7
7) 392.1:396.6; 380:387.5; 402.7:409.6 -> 0.72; 19.8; 16.8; 20.4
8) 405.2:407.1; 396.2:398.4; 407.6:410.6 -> 0.18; 21.6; 20.7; 23.4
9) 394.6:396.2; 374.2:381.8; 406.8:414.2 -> 0.15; 19.4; 19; 22.5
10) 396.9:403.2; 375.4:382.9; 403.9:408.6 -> 0.08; 19.1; 19.4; 19.8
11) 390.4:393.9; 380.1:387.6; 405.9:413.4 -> 0.65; 19.8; 16.8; 22.7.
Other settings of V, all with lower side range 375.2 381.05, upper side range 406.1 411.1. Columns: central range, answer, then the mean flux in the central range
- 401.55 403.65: 0.15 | 19.5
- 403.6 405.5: 0.14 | 19.7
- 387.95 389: -0.06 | 22.1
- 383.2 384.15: 0.11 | 18.5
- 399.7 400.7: 0.14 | 19.4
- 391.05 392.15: 0.08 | 19.7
